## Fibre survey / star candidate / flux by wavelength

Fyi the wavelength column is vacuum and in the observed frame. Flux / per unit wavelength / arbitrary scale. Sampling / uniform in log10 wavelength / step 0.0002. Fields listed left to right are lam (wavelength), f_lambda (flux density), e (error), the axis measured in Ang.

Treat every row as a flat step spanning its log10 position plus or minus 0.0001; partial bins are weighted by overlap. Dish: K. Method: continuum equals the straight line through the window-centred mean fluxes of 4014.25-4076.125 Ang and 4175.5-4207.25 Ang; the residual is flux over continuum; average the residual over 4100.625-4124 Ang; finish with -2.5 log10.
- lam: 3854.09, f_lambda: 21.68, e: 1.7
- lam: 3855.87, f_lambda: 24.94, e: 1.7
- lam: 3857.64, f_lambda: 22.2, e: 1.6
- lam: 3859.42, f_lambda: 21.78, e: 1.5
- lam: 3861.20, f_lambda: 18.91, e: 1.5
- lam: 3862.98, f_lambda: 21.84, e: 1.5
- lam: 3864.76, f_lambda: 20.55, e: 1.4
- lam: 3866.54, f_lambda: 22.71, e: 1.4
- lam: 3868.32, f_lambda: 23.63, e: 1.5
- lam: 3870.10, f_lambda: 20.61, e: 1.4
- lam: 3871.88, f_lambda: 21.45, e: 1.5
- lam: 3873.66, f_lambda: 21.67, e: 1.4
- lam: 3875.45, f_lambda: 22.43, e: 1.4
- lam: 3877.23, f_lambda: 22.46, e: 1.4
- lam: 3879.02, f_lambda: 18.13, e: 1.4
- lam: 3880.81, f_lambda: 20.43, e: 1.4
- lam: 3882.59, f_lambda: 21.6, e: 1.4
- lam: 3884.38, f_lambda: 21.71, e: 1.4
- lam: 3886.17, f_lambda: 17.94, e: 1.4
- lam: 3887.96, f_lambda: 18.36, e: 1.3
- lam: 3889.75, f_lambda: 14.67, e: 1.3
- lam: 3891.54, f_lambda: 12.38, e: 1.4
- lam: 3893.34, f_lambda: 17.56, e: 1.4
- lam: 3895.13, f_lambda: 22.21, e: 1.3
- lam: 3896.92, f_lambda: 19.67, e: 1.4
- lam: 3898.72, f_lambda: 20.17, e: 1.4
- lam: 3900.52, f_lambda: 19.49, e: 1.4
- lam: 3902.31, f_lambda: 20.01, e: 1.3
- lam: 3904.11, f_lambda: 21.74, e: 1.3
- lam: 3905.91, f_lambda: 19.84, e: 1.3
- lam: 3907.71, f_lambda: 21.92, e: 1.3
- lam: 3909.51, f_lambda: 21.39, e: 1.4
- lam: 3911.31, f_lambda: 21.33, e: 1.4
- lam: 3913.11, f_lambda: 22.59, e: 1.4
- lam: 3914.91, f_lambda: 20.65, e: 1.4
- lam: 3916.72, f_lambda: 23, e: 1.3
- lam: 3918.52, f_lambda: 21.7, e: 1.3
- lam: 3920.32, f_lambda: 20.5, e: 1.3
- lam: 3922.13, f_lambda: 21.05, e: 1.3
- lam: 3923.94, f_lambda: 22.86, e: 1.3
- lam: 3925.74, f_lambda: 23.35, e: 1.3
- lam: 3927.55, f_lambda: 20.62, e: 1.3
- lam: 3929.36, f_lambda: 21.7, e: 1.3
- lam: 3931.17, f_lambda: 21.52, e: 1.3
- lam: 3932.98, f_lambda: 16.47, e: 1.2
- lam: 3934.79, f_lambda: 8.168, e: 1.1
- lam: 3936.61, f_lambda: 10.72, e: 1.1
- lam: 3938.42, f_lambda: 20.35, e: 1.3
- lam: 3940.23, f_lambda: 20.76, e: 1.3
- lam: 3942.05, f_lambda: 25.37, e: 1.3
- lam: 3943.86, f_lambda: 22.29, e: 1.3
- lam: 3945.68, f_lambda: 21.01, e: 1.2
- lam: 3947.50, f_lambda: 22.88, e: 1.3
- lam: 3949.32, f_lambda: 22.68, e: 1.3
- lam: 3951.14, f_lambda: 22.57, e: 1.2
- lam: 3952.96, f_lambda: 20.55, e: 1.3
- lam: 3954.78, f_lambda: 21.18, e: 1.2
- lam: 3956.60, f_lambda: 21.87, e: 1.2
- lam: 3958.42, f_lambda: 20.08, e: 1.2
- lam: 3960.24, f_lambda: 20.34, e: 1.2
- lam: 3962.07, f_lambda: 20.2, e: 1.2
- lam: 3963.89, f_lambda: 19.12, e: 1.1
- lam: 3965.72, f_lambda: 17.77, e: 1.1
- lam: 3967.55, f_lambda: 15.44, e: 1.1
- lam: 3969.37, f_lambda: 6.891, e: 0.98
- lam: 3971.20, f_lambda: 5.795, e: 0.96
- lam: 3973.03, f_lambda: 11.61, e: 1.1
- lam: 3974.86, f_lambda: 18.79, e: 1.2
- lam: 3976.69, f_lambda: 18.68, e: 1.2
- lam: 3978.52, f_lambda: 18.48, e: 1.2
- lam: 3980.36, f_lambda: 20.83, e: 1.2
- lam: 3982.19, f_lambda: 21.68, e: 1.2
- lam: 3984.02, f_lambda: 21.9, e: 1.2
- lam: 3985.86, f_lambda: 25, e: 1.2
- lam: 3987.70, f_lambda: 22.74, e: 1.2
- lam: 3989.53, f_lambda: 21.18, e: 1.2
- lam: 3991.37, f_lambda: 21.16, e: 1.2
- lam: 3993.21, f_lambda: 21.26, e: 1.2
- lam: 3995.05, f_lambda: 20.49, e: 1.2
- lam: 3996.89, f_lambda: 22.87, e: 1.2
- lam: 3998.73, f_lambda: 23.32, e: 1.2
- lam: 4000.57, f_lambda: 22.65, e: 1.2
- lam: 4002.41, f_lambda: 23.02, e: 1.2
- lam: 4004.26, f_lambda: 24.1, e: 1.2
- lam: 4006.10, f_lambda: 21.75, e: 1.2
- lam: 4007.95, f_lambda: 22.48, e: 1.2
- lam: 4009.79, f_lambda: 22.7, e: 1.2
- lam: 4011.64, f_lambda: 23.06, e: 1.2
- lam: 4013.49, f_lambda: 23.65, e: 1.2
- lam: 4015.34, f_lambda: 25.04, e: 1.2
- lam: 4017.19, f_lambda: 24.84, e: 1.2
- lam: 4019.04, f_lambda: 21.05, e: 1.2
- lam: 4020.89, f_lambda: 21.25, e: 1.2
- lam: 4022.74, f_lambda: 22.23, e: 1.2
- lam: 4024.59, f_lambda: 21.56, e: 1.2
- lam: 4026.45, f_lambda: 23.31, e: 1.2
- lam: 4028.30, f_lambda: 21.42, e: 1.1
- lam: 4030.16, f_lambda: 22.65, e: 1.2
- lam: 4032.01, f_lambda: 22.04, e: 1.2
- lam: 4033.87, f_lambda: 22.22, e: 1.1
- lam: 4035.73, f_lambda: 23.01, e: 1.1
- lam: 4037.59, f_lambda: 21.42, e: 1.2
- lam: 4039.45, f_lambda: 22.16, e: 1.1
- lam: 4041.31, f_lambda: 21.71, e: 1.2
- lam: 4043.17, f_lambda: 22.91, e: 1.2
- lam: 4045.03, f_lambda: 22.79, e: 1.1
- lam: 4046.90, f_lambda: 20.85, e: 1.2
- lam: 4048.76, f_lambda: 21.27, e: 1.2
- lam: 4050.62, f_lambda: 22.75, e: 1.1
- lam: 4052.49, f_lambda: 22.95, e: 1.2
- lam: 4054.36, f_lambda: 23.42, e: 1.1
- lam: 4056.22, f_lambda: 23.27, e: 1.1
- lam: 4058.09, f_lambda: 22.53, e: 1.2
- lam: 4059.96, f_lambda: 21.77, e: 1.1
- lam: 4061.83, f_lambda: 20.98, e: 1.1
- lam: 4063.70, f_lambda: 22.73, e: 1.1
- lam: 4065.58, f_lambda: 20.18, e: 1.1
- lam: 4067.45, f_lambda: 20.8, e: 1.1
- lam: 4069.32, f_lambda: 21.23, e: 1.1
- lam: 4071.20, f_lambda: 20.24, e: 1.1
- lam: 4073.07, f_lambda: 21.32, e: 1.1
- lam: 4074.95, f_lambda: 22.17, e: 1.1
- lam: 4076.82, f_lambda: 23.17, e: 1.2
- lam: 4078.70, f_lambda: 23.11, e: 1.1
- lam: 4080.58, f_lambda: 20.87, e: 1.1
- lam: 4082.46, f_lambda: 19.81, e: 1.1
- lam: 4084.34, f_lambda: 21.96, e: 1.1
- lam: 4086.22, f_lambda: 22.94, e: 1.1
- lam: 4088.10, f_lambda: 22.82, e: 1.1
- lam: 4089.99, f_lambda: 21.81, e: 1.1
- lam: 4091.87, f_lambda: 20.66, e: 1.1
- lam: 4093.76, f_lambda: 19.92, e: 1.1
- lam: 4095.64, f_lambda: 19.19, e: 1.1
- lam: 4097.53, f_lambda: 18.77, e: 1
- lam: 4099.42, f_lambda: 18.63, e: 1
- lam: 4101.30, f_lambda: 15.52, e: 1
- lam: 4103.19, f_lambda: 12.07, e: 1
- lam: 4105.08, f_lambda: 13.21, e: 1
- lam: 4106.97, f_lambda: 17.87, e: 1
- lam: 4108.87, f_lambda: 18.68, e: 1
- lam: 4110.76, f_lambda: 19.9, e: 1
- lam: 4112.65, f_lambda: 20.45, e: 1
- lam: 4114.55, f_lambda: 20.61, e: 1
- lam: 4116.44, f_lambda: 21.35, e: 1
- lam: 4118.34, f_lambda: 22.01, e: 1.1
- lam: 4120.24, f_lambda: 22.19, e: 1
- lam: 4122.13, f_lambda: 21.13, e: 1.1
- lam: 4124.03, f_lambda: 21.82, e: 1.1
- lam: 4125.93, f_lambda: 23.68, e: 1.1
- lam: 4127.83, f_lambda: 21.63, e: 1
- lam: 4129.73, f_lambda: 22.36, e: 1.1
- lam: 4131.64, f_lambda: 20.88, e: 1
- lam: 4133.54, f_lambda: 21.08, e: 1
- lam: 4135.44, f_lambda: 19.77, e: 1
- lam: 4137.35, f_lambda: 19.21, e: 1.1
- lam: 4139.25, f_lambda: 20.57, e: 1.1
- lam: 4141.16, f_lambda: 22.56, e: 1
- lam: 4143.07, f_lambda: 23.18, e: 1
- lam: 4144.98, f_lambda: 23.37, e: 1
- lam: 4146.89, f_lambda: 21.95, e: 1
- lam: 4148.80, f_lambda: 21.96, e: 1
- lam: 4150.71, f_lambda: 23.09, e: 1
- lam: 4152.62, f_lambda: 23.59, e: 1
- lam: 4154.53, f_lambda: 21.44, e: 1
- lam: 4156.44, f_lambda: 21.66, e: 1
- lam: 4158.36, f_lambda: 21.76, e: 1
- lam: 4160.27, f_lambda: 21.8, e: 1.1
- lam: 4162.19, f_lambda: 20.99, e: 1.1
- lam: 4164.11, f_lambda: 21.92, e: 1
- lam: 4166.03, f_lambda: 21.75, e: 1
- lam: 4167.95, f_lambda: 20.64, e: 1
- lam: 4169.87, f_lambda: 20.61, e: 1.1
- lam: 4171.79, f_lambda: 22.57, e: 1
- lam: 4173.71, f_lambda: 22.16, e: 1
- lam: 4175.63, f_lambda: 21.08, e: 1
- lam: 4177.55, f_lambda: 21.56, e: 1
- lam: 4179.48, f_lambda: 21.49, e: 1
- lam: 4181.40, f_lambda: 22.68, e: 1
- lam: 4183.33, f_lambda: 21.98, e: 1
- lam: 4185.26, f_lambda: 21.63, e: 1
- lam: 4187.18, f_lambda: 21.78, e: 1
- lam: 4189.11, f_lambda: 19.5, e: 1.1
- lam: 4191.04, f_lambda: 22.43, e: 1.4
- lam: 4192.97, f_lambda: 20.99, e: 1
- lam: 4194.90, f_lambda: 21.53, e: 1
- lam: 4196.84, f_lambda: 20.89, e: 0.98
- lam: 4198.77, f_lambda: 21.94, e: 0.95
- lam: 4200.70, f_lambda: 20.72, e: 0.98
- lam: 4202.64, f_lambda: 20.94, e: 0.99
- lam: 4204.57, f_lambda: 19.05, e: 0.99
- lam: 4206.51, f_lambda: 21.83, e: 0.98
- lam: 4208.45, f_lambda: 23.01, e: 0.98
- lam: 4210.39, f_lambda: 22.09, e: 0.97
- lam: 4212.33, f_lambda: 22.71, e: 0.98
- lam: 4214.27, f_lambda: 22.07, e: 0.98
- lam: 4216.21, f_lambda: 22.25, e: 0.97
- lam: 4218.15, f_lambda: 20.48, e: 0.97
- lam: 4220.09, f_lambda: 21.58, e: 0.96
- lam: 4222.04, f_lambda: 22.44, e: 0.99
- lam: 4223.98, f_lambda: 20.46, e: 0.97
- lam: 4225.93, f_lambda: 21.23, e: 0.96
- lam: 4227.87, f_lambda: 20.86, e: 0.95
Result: 0.15 mag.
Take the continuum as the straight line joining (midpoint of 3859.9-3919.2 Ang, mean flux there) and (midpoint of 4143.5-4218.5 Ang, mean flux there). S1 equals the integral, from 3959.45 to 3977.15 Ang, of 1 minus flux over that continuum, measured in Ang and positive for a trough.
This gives 4.63 Ang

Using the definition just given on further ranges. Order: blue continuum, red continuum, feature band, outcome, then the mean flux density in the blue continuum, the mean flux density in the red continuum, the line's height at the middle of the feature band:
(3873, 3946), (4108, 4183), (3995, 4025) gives -3.1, 20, 21.6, 20.7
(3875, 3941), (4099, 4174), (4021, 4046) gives -2.3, 19.7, 20.8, 20.3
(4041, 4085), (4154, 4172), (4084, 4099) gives 0.6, 21.9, 21.5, 21.8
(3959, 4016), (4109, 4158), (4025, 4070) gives -3.0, 20.1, 21.6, 20.7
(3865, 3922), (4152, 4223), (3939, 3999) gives 2.6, 20.5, 21.6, 20.8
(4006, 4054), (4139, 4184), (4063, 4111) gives 4.9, 22.4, 21.9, 22.2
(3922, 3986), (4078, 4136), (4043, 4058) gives -2.1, 19.1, 20.2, 19.8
